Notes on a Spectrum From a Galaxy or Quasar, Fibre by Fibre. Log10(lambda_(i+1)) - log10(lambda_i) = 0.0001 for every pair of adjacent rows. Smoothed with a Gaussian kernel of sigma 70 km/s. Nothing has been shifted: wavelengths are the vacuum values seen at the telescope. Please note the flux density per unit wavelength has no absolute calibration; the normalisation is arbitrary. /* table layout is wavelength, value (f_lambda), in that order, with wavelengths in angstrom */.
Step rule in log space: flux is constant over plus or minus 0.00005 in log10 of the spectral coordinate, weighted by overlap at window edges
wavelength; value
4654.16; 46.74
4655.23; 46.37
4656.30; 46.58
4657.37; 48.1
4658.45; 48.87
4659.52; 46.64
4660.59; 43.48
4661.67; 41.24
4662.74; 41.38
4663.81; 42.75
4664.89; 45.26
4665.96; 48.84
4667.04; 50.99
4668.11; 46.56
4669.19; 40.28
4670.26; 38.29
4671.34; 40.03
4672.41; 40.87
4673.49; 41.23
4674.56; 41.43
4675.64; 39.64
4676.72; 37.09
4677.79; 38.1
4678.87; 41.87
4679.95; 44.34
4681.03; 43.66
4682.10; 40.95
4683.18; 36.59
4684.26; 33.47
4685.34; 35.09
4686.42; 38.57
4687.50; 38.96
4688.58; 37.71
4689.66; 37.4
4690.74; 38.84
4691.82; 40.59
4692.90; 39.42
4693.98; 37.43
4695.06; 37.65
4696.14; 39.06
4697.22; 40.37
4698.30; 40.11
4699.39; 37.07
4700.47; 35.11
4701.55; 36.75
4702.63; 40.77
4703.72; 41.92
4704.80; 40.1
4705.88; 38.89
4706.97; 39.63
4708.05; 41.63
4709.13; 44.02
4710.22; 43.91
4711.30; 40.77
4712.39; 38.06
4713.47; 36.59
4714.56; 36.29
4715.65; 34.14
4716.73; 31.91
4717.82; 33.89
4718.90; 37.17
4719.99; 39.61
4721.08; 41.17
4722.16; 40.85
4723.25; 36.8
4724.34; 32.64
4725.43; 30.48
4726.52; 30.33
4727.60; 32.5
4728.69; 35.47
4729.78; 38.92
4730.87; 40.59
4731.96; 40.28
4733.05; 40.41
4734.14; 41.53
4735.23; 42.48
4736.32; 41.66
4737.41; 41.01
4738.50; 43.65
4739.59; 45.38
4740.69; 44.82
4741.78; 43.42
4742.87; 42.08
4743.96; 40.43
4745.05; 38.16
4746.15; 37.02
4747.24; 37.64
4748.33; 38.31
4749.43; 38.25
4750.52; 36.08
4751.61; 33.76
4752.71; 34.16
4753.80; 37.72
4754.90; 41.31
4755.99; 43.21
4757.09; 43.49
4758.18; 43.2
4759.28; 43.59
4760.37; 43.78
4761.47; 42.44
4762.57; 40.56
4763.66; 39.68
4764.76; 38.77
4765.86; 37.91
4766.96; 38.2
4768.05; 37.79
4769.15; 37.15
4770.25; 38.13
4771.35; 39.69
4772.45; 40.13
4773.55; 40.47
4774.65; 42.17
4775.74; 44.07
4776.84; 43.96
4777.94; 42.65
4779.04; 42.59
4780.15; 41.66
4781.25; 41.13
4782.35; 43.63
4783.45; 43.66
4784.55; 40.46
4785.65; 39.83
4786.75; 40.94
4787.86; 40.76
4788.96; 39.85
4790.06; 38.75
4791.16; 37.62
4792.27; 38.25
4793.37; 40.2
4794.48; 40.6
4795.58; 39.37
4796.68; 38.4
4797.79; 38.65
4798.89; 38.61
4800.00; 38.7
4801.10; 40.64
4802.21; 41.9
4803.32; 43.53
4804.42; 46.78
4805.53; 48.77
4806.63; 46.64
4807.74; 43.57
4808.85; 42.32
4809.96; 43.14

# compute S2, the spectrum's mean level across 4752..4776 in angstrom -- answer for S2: 40.3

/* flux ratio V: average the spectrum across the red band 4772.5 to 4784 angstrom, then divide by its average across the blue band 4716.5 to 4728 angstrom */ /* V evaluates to 1.2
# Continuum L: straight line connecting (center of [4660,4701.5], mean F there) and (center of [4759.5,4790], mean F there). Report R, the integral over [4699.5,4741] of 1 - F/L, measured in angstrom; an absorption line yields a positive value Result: 1.9 angstrom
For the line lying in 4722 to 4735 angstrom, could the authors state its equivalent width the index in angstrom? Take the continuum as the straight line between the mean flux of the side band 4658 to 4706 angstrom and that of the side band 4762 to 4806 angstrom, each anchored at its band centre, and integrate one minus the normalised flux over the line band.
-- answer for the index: 1.2 angstrom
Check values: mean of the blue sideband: 40.6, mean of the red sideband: 40.7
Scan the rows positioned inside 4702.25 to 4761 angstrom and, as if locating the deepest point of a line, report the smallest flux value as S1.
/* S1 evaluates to 30.33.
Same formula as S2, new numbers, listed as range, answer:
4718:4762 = 39.4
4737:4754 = 39.5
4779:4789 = 41.4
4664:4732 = 39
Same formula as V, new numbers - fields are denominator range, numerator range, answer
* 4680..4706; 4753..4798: 1.05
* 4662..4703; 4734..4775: 1.00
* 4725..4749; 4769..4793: 1.04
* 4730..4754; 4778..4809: 1.03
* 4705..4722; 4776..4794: 1.06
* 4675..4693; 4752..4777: 1.04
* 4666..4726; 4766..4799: 1.03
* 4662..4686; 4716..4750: 0.94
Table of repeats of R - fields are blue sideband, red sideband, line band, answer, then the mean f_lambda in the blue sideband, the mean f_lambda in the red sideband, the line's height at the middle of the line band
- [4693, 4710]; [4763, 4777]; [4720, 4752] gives 0.6 angstrom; 39.5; 39.8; 39.6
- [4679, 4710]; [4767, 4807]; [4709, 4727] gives 1.3 angstrom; 39.2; 41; 39.7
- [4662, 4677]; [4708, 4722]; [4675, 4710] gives 1.0 angstrom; 42.6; 38.4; 40.4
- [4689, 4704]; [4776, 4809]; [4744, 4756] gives 0.8 angstrom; 38.7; 41.5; 40.2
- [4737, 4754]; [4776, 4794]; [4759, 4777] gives 0.0 angstrom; 39.5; 41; 40.4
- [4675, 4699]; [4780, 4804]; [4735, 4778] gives -0.6 angstrom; 38.9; 40.3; 39.9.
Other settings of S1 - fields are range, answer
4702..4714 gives 36.59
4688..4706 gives 35.11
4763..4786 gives 37.15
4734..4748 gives 37.02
